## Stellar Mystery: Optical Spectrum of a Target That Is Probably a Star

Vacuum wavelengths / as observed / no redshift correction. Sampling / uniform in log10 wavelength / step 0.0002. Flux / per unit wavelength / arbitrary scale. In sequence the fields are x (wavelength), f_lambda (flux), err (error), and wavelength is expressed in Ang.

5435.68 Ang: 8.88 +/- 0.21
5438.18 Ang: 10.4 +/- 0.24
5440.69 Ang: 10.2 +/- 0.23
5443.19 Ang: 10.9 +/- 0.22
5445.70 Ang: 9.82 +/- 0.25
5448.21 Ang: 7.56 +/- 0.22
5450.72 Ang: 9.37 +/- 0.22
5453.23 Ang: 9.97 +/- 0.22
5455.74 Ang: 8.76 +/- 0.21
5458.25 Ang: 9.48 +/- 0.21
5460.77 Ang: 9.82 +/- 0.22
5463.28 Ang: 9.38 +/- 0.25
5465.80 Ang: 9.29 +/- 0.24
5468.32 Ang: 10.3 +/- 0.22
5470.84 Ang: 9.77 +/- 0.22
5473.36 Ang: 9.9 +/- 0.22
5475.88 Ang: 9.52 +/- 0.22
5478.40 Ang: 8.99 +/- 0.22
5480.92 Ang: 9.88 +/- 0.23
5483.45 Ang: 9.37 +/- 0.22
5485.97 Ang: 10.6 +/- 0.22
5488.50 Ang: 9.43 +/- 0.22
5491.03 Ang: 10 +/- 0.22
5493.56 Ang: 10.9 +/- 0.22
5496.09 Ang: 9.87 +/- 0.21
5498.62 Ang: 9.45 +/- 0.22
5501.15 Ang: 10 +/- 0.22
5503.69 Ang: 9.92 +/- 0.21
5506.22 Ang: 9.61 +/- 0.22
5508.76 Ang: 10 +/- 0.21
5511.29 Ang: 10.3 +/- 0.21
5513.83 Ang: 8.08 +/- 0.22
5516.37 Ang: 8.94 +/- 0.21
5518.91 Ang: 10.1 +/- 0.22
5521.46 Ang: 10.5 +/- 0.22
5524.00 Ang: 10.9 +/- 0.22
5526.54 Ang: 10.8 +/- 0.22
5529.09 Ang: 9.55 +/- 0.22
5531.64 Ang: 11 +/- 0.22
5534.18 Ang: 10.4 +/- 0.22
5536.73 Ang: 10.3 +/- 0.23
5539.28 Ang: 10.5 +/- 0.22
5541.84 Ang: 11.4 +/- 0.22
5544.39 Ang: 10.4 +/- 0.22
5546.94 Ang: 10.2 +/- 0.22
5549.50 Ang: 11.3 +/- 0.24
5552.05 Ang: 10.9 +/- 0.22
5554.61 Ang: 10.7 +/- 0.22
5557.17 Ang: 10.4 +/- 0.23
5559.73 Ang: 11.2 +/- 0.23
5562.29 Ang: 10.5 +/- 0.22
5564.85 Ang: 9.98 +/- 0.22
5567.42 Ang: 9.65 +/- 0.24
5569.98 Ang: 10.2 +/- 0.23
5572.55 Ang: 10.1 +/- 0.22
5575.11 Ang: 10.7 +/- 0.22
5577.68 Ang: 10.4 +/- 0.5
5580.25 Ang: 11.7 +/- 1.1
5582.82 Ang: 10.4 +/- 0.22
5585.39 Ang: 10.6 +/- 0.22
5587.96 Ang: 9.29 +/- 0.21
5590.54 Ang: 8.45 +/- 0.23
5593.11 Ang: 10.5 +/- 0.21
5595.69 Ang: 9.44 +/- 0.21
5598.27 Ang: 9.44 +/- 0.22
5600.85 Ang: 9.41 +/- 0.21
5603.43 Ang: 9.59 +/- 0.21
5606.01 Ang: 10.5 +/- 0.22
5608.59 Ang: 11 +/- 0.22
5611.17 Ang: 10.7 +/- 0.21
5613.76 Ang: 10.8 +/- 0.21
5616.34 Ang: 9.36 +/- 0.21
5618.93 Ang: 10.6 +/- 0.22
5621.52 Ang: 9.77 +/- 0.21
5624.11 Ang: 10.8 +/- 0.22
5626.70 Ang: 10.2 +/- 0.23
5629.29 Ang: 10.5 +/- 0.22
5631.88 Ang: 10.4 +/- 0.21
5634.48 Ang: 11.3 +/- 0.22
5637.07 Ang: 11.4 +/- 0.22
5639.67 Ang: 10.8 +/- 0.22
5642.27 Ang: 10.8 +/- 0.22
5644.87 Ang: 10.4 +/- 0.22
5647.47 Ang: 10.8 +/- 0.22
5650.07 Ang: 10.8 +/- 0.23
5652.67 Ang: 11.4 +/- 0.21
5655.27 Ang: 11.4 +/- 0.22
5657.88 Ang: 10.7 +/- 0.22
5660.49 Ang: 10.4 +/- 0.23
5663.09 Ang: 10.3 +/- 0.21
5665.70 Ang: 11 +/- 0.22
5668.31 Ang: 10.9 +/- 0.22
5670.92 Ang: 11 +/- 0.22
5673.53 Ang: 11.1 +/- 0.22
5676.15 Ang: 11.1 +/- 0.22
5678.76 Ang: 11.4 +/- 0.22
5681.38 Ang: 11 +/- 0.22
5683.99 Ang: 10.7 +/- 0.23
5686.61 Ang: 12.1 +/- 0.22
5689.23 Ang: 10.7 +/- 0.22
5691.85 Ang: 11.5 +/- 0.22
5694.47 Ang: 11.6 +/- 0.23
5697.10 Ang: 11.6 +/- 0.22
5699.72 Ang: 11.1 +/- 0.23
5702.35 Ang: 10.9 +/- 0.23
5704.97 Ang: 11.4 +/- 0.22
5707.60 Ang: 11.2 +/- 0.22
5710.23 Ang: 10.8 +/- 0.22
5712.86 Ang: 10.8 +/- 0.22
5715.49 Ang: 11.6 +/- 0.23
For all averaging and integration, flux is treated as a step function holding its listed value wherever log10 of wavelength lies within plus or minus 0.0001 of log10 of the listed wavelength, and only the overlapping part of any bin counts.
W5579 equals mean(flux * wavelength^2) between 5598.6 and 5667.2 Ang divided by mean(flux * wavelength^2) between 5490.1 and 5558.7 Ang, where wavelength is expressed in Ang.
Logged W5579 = 1.07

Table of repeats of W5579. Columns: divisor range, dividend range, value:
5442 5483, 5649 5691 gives 1.24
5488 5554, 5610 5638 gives 1.07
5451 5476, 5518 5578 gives 1.13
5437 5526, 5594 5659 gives 1.13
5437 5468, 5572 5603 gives 1.10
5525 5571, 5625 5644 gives 1.05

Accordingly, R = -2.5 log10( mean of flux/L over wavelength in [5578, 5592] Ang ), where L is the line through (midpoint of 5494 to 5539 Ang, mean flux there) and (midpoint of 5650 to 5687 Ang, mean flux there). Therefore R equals 0.04 mag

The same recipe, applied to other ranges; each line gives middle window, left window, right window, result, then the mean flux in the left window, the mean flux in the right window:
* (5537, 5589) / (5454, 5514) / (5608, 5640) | -0.034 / 9.73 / 10.6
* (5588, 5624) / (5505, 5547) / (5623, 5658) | 0.071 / 10.2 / 10.8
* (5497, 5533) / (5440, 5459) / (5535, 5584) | 0.021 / 9.49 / 10.6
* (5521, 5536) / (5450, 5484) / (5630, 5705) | -0.054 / 9.56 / 11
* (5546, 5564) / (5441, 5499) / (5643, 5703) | -0.050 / 9.68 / 11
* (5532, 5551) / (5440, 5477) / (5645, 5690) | -0.055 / 9.59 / 11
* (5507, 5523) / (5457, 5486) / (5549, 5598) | 0.029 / 9.65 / 10.3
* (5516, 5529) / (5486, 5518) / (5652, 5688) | -0.040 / 9.75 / 11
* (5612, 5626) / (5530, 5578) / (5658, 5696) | 0.055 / 10.5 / 11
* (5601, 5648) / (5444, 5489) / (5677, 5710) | 0.022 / 9.53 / 11.3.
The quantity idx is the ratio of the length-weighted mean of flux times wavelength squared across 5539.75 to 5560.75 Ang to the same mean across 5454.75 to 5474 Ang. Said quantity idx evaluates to 1.16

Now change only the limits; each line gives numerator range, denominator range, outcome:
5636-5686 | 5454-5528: 1.19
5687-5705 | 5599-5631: 1.13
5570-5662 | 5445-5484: 1.17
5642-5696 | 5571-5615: 1.11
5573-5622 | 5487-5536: 1.05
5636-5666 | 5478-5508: 1.16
